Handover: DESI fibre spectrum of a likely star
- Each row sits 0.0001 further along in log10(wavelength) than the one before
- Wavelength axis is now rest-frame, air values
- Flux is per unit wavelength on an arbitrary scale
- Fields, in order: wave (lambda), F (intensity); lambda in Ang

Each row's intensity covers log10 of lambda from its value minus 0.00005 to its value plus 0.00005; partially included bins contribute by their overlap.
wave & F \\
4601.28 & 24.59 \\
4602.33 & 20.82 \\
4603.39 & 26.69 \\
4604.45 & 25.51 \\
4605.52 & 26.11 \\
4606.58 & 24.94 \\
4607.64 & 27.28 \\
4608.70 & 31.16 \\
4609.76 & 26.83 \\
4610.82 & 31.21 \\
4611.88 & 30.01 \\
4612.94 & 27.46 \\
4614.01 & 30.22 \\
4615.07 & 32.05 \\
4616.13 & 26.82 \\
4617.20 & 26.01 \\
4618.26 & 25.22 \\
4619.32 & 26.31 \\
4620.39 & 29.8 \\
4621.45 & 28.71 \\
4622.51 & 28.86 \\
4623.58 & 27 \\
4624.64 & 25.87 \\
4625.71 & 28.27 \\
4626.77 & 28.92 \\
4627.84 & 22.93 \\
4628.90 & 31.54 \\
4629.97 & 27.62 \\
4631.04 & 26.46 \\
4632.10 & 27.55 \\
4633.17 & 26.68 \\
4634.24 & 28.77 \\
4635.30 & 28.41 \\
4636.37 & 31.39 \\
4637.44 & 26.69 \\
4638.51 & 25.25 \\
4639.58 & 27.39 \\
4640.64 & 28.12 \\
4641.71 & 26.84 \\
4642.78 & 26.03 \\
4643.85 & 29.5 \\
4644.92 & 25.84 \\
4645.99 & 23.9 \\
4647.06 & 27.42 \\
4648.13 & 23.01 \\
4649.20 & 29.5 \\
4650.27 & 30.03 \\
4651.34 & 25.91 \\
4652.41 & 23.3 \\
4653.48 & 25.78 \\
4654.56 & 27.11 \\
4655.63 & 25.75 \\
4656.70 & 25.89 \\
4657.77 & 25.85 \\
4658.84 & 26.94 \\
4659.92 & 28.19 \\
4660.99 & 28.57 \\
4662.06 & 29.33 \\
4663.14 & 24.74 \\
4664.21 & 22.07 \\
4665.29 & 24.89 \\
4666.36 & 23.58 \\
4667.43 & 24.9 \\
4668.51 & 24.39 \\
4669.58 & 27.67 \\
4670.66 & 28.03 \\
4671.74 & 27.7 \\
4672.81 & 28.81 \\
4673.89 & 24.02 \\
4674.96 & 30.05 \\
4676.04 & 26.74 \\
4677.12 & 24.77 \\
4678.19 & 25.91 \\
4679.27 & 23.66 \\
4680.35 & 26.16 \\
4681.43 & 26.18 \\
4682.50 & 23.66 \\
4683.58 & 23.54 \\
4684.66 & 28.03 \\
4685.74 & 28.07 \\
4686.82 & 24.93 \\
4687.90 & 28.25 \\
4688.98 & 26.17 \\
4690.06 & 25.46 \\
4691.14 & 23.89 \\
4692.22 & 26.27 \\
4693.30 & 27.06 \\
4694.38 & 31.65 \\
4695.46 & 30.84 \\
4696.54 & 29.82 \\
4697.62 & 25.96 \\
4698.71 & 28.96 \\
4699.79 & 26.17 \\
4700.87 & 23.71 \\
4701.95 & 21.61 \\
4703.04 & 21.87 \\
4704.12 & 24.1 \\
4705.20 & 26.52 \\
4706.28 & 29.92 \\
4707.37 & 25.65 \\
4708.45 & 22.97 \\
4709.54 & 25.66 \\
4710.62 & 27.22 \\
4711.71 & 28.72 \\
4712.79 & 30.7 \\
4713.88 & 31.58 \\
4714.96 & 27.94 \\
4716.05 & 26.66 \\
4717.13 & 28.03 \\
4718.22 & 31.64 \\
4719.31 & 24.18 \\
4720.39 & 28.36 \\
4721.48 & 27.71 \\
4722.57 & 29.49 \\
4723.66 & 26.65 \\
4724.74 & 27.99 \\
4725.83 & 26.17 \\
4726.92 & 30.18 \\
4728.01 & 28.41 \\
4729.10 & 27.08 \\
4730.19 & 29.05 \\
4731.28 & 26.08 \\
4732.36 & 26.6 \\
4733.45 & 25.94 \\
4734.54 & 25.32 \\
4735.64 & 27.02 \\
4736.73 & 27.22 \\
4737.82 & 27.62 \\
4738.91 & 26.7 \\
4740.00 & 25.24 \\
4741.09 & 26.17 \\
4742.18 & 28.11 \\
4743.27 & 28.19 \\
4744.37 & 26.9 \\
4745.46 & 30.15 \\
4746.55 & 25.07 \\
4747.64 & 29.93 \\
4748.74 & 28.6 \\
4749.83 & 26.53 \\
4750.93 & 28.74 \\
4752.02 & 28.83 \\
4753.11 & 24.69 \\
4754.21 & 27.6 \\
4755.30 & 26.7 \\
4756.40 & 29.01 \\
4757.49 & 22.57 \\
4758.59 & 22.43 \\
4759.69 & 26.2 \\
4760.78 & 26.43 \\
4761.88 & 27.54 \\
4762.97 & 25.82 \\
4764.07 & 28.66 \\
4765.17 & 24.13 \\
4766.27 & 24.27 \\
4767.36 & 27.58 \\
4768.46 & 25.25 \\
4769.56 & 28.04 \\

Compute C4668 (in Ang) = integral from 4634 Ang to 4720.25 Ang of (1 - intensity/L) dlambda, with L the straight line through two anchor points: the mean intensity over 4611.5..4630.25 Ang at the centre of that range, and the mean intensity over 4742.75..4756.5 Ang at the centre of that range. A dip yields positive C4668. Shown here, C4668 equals 3.7 Ang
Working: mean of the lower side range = 28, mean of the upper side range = 27.7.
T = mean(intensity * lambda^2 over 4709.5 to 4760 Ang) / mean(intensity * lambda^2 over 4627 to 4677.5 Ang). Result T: 1.06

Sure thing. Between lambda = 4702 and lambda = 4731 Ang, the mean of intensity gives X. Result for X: 27.4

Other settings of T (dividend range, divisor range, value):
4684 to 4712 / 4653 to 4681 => 1.02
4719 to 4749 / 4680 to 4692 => 1.08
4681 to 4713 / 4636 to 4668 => 1.02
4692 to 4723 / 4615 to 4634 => 1.03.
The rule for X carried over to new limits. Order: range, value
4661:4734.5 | 26.7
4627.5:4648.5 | 27.1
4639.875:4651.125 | 27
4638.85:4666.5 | 26.4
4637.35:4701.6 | 26.5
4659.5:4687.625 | 26.1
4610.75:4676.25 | 27.1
